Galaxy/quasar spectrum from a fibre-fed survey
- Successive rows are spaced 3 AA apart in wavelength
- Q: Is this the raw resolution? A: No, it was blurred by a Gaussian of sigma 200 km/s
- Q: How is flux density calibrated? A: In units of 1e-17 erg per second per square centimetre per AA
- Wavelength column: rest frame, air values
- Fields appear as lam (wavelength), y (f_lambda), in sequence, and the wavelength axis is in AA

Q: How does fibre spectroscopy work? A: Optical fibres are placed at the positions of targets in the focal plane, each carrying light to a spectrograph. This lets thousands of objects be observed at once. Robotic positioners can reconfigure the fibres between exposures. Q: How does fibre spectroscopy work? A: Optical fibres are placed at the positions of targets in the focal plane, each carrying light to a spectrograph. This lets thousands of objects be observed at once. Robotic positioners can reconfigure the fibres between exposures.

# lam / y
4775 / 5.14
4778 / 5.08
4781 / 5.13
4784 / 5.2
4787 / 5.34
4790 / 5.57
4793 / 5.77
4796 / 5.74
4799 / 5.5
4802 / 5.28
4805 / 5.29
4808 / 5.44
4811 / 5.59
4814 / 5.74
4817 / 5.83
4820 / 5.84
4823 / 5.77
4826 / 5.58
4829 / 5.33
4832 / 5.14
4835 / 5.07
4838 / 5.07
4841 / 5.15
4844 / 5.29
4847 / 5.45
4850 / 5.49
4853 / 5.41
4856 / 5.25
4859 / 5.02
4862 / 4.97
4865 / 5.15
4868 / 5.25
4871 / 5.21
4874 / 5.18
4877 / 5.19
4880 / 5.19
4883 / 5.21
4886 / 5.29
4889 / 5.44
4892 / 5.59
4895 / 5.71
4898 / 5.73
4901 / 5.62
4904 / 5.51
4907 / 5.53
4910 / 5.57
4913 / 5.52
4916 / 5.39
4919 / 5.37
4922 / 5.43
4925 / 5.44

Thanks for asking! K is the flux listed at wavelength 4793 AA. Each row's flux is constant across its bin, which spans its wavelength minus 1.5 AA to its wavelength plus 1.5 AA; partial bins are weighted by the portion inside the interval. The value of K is 5.77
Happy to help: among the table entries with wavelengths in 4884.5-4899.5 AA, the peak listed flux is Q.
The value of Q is 5.73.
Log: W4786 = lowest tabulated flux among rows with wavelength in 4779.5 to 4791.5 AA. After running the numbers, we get 5.13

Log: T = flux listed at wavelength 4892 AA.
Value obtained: 5.59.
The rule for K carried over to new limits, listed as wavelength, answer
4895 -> 5.71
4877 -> 5.19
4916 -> 5.39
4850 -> 5.49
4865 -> 5.15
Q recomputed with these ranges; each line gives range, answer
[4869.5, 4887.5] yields 5.29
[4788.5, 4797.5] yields 5.77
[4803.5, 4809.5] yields 5.44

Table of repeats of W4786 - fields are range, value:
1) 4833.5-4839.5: 5.07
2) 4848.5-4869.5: 4.97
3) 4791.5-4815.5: 5.28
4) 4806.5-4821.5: 5.44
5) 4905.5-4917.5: 5.39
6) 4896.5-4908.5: 5.51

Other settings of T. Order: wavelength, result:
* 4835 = 5.07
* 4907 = 5.53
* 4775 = 5.14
